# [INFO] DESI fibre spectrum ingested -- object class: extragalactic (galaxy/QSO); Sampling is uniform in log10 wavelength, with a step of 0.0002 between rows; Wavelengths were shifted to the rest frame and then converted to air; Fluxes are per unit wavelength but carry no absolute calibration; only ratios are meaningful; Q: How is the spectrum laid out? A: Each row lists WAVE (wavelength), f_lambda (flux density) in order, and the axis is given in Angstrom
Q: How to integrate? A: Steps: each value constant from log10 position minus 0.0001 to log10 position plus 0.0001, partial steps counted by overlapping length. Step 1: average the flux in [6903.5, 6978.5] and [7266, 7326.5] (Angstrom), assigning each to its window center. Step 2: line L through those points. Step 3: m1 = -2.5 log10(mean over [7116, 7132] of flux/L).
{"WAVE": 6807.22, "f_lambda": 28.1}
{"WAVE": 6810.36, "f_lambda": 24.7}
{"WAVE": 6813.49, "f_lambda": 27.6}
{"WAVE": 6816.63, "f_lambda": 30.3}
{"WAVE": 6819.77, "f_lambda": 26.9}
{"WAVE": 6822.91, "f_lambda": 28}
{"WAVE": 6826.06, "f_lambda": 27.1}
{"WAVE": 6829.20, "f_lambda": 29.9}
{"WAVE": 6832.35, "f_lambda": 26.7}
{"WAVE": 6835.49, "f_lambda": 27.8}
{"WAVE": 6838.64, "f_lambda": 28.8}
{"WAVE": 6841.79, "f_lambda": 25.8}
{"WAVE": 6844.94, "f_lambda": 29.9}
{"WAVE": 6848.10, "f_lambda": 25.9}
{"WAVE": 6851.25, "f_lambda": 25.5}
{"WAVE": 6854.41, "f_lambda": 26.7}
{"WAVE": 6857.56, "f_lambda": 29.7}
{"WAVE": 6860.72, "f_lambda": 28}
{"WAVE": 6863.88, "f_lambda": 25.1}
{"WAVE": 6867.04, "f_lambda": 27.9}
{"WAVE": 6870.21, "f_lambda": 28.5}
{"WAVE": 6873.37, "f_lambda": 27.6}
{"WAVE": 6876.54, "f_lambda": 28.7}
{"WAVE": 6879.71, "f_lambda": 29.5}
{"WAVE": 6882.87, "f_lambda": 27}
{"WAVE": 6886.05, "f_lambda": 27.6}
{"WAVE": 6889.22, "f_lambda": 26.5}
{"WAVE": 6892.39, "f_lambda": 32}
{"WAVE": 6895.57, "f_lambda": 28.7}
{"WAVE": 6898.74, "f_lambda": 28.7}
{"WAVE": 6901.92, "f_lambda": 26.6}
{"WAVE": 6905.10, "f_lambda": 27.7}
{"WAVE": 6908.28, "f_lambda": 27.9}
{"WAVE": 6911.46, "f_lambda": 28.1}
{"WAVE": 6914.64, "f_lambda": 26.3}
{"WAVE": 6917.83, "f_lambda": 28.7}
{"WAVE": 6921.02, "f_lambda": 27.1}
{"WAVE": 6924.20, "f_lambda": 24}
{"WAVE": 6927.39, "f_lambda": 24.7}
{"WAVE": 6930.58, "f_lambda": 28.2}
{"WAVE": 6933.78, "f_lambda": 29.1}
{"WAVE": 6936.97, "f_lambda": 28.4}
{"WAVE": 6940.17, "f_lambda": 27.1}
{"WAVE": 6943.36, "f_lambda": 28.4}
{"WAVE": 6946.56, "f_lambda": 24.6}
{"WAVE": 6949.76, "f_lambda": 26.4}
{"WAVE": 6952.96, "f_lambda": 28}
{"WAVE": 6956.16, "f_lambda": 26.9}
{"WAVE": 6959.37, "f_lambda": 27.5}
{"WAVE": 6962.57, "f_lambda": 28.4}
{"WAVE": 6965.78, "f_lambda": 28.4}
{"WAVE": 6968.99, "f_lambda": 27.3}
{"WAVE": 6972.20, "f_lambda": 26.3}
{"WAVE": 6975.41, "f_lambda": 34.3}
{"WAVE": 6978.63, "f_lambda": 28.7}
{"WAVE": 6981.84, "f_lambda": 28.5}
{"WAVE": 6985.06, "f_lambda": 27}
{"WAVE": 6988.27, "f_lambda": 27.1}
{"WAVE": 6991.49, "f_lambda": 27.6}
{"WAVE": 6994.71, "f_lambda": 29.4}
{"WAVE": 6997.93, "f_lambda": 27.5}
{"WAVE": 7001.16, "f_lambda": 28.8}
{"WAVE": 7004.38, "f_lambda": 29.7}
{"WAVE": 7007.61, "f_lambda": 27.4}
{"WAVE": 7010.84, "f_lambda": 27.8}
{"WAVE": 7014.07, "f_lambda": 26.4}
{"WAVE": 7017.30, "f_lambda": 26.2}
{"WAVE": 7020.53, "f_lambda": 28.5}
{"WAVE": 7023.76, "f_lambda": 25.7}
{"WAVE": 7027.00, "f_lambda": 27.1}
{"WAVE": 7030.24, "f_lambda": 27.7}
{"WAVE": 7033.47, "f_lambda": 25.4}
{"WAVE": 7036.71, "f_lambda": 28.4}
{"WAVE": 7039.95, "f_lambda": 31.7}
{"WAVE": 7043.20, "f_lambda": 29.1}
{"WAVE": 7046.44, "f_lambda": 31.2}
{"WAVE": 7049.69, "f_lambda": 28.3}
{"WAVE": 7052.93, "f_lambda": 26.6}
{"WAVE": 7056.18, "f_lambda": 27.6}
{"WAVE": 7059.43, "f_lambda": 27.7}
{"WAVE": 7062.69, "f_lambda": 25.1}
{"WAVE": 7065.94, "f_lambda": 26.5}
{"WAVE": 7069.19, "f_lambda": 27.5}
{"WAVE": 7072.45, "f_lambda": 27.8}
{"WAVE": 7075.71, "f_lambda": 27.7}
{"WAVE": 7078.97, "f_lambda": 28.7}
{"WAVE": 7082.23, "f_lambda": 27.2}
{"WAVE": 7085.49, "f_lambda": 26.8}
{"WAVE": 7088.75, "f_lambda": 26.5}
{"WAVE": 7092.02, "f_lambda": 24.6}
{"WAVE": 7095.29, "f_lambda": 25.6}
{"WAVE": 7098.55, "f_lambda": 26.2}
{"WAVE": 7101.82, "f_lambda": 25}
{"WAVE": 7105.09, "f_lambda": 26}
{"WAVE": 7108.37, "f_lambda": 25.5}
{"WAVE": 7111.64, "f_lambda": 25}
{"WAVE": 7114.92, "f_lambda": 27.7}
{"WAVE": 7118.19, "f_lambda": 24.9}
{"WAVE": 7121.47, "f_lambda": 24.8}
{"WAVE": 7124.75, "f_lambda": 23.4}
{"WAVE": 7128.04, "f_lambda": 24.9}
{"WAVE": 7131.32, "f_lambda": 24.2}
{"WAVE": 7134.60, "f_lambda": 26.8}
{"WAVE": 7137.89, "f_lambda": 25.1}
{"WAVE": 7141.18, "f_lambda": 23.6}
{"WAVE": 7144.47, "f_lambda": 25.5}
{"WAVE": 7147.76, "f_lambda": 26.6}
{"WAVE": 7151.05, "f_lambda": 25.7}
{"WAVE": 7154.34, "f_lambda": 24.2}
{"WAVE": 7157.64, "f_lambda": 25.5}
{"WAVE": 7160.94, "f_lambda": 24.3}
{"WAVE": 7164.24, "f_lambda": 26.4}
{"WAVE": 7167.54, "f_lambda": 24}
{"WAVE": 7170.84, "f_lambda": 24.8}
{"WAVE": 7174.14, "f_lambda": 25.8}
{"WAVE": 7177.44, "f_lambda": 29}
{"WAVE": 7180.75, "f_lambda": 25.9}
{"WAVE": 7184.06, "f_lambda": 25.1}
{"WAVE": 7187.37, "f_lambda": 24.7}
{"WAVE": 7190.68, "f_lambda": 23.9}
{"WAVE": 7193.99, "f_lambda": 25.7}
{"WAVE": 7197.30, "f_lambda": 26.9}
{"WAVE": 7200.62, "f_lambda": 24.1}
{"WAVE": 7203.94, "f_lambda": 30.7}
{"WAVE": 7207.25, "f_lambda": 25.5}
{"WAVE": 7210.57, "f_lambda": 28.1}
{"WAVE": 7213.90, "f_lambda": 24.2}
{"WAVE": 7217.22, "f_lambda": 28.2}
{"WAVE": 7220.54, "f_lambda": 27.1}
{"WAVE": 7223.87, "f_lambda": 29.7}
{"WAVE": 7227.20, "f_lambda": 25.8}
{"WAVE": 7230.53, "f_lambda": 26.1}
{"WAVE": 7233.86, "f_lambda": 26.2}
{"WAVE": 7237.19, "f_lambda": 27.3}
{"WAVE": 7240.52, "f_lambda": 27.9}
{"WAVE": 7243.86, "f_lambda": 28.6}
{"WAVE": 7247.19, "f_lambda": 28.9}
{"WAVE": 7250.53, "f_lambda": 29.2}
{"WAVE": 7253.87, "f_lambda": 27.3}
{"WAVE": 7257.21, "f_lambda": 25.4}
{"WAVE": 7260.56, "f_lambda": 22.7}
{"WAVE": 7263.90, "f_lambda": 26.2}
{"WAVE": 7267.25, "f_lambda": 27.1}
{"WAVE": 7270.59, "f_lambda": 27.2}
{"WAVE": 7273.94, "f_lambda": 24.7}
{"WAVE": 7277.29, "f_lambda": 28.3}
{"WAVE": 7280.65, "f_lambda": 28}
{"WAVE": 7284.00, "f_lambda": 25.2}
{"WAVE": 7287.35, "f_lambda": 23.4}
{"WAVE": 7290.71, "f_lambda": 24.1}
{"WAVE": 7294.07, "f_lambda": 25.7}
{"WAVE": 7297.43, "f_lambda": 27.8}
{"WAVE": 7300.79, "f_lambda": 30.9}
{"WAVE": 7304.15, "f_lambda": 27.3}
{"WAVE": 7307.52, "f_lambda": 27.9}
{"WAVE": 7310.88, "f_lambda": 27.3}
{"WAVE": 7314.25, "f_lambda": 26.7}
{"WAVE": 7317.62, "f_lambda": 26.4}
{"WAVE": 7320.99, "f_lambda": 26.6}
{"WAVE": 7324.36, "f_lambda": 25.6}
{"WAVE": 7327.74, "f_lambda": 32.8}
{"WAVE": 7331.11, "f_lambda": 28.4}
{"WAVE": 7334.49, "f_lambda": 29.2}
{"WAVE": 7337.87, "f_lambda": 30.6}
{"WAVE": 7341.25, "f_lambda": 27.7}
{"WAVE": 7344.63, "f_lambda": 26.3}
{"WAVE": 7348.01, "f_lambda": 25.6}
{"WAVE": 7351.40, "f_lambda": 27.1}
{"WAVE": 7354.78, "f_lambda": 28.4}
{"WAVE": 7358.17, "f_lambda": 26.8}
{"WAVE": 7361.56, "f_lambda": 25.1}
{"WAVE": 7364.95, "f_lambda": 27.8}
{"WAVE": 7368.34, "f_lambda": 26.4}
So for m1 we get 0.11 mag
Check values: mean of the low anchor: 27.6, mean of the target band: 24.6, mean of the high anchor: 26.7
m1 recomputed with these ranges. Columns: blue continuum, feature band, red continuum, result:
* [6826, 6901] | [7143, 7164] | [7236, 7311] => 0.07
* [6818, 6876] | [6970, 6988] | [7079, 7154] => -0.09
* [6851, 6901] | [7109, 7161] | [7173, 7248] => 0.08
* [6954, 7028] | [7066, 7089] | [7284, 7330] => 0.01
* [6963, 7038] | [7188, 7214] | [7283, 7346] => 0.06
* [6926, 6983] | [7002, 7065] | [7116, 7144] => -0.05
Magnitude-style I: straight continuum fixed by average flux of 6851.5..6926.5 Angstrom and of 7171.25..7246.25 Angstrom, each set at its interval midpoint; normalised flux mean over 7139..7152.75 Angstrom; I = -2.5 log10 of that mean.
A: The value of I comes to 0.06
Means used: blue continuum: 27.7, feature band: 25.3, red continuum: 26.7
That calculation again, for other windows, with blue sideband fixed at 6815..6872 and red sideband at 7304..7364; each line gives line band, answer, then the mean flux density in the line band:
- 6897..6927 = 0.02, 27.1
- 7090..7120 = 0.08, 25.6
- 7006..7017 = 0.02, 27.1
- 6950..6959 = 0.01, 27.3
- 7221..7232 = 0.02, 27.2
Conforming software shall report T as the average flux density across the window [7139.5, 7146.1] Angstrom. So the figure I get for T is 24.5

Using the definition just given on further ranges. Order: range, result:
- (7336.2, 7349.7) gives 27.6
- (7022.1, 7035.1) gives 26.5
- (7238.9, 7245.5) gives 28.2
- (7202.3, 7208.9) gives 28.1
